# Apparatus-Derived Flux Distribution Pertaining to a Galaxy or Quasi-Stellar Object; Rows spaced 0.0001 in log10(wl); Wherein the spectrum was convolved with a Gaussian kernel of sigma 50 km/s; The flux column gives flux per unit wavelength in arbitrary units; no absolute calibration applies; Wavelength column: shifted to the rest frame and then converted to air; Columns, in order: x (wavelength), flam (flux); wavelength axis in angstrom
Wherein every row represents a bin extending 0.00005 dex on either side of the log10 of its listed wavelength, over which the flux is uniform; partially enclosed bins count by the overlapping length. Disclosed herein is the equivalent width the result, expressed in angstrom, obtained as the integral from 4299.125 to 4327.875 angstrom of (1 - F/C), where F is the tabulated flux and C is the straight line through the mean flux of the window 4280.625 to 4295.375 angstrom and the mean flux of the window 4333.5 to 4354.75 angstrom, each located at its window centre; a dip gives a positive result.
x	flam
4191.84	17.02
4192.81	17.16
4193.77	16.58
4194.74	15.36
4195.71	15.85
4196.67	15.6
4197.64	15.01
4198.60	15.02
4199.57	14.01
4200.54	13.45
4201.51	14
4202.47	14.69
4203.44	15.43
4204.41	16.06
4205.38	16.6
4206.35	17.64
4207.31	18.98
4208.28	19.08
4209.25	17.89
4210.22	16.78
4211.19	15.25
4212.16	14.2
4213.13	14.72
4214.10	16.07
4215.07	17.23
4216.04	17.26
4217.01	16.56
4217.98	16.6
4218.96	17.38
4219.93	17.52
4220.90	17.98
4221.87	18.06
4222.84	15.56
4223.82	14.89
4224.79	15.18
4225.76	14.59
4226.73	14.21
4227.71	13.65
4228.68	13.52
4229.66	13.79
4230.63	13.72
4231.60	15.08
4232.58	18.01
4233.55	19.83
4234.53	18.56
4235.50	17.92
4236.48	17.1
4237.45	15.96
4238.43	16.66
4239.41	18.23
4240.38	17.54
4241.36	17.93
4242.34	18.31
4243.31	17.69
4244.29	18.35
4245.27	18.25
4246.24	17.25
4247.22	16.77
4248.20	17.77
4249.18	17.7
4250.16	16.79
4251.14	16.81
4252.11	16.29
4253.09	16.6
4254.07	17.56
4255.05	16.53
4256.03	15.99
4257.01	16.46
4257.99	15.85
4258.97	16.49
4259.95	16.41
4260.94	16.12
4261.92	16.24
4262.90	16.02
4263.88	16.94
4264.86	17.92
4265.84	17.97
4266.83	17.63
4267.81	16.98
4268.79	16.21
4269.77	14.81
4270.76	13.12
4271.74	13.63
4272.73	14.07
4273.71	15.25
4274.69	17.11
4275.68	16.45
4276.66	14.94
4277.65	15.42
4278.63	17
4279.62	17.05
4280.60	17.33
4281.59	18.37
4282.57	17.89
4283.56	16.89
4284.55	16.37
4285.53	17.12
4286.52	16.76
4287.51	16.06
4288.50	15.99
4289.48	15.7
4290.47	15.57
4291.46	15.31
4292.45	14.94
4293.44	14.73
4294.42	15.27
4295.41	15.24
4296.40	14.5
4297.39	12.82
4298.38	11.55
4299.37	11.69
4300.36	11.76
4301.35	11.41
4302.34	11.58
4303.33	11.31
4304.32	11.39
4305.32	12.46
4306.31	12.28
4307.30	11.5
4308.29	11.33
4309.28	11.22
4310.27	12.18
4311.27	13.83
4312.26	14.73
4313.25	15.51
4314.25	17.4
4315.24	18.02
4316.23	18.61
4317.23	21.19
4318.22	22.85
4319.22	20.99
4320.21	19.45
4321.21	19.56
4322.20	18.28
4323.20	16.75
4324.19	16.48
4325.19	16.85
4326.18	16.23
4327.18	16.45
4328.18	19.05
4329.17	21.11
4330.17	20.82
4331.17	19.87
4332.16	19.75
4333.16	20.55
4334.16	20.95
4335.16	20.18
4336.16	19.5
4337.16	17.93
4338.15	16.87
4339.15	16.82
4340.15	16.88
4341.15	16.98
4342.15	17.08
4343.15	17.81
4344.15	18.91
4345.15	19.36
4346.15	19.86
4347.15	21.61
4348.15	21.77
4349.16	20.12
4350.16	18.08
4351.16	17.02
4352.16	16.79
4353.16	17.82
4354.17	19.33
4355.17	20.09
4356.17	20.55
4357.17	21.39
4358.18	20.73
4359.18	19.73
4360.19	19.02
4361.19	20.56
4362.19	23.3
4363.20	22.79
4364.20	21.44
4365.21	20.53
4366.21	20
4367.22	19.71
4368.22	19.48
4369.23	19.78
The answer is 3.4 angstrom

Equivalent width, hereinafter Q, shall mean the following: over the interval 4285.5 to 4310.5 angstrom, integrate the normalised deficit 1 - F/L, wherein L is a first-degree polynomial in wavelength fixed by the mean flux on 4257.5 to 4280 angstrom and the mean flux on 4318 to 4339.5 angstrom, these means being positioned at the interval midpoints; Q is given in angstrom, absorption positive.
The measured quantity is 5.7 angstrom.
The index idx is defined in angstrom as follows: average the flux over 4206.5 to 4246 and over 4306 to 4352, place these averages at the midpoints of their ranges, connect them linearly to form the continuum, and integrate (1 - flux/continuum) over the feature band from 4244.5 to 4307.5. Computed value 6.09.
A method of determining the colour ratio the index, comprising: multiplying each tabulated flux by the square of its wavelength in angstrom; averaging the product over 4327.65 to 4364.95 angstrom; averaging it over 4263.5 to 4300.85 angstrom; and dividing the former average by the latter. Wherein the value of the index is 1.3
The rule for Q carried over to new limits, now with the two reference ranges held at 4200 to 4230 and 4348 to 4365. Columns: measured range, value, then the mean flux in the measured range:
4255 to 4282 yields 1.97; 16.2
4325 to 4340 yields 0.35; 18.9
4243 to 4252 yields -0.29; 17.4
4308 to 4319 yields 1.46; 16.3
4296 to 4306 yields 3.47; 12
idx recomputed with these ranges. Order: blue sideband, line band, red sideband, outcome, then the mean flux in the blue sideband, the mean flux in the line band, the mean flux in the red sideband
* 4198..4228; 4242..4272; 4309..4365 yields 0.5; 16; 16.7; 18.8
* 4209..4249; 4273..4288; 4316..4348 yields 1.0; 16.6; 16.6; 19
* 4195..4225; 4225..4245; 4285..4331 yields -0.7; 16.2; 16.5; 15.6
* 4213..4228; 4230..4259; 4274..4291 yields -1.4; 16.2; 17.1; 16.6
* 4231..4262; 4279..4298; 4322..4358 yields 2.0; 17.2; 16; 18.8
